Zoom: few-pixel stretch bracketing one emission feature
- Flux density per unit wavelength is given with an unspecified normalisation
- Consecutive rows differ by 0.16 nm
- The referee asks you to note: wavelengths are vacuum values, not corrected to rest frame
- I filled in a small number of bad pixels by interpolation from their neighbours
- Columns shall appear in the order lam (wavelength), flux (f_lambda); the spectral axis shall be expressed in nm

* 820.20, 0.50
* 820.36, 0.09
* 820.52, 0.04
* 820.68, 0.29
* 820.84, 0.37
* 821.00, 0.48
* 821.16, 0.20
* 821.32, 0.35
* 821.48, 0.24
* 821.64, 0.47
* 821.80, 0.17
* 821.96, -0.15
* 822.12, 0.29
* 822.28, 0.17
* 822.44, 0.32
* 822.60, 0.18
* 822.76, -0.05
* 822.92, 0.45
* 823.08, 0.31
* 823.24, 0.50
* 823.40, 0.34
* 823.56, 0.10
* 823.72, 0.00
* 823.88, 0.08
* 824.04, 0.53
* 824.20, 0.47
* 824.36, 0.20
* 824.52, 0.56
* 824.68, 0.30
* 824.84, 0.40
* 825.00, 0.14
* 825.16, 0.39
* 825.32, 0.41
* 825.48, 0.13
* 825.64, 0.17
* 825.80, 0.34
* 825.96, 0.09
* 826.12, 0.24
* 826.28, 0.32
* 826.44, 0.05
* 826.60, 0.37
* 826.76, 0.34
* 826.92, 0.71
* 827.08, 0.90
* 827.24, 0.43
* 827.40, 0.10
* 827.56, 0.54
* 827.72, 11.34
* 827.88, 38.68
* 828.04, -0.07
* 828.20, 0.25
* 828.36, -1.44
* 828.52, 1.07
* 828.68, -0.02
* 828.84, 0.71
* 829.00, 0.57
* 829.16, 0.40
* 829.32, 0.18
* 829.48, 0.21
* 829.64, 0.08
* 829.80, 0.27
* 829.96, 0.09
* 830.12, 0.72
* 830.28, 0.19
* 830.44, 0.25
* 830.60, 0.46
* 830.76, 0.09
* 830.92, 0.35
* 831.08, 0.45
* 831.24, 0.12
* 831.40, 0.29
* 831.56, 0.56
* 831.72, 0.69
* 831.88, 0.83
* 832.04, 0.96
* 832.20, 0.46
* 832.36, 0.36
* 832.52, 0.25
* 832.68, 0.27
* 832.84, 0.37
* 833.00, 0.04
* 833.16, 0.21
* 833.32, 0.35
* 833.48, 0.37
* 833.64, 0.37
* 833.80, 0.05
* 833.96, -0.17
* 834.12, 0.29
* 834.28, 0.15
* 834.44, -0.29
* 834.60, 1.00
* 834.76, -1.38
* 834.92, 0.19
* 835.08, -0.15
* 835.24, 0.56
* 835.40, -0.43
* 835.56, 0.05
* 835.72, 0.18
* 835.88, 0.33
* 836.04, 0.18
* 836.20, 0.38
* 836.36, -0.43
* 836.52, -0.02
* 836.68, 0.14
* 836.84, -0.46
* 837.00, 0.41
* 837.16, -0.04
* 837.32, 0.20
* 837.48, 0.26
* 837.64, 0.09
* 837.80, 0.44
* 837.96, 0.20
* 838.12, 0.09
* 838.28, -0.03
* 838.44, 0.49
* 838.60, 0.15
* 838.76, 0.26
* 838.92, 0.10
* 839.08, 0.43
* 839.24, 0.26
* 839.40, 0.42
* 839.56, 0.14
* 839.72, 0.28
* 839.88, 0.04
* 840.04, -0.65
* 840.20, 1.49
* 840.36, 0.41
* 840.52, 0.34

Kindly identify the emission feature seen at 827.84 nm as [O III]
